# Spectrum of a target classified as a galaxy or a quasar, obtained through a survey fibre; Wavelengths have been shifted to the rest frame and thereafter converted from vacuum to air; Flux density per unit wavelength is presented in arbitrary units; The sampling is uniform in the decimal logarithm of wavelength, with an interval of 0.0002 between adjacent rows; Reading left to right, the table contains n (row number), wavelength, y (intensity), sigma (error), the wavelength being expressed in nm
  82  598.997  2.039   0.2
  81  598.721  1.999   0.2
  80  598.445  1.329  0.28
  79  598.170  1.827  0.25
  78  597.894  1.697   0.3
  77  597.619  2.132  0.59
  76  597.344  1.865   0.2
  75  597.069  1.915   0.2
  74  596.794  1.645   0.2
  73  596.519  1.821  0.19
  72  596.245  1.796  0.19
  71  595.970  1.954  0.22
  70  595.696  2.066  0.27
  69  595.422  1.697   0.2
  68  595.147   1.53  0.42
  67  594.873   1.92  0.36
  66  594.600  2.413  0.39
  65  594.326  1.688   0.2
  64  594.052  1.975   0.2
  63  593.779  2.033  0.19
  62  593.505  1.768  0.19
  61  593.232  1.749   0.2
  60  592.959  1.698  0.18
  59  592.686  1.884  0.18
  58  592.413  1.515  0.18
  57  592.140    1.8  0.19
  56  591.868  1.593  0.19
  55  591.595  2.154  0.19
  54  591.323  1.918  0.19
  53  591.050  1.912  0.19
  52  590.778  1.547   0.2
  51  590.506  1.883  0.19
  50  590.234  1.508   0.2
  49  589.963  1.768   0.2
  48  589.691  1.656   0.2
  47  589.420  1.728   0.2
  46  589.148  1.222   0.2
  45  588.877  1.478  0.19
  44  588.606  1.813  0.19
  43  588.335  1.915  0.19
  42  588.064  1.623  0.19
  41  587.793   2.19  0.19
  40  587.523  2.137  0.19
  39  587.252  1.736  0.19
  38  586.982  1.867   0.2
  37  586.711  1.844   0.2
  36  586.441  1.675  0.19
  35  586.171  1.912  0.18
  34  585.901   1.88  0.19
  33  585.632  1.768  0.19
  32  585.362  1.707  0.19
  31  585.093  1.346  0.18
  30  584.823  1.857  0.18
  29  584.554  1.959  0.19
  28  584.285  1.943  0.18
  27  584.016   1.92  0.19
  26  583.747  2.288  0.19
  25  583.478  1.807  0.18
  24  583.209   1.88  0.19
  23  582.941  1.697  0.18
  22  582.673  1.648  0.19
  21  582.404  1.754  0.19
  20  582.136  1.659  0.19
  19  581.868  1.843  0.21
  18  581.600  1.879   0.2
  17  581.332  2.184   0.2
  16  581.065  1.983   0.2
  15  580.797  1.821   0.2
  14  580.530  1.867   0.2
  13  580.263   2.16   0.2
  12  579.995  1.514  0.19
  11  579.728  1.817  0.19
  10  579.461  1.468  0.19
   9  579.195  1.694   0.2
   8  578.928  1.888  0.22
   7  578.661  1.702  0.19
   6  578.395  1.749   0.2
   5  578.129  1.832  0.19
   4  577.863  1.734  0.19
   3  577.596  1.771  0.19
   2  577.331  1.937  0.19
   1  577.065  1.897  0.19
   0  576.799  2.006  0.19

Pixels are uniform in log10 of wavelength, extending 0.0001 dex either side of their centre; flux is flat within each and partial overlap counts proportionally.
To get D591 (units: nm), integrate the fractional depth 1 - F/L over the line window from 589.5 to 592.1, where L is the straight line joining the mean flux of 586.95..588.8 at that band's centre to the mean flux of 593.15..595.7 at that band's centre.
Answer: 0.15 nm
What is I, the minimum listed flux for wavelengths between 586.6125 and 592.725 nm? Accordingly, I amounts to 1.222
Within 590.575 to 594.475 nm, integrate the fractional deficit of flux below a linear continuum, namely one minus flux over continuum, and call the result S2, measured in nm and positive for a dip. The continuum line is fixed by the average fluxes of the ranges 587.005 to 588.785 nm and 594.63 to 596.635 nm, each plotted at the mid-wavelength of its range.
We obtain 0.14 nm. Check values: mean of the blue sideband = 1.89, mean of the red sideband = 1.86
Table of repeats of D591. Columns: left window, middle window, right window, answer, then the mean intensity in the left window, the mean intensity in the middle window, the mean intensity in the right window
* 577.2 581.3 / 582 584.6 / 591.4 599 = -0.06 nm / 1.81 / 1.85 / 1.84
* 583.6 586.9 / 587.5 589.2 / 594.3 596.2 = 0.08 nm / 1.84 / 1.77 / 1.9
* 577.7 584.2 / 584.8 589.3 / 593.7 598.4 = 0.20 nm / 1.83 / 1.76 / 1.87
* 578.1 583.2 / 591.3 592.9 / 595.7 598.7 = 0.01 nm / 1.8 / 1.8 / 1.82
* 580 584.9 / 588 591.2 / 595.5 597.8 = 0.37 nm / 1.89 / 1.67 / 1.89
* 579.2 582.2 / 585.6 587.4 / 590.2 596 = 0.02 nm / 1.83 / 1.82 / 1.83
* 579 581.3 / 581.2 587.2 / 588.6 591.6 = -0.23 nm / 1.81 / 1.83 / 1.69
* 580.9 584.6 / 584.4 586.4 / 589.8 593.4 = 0.08 nm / 1.89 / 1.77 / 1.76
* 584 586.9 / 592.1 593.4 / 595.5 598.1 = 0.08 nm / 1.8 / 1.72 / 1.87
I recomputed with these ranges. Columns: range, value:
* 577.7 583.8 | 1.468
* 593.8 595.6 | 1.53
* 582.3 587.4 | 1.346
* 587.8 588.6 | 1.623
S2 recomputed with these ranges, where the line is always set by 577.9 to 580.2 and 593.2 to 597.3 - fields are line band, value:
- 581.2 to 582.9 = -0.07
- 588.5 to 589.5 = 0.15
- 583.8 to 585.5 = -0.04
